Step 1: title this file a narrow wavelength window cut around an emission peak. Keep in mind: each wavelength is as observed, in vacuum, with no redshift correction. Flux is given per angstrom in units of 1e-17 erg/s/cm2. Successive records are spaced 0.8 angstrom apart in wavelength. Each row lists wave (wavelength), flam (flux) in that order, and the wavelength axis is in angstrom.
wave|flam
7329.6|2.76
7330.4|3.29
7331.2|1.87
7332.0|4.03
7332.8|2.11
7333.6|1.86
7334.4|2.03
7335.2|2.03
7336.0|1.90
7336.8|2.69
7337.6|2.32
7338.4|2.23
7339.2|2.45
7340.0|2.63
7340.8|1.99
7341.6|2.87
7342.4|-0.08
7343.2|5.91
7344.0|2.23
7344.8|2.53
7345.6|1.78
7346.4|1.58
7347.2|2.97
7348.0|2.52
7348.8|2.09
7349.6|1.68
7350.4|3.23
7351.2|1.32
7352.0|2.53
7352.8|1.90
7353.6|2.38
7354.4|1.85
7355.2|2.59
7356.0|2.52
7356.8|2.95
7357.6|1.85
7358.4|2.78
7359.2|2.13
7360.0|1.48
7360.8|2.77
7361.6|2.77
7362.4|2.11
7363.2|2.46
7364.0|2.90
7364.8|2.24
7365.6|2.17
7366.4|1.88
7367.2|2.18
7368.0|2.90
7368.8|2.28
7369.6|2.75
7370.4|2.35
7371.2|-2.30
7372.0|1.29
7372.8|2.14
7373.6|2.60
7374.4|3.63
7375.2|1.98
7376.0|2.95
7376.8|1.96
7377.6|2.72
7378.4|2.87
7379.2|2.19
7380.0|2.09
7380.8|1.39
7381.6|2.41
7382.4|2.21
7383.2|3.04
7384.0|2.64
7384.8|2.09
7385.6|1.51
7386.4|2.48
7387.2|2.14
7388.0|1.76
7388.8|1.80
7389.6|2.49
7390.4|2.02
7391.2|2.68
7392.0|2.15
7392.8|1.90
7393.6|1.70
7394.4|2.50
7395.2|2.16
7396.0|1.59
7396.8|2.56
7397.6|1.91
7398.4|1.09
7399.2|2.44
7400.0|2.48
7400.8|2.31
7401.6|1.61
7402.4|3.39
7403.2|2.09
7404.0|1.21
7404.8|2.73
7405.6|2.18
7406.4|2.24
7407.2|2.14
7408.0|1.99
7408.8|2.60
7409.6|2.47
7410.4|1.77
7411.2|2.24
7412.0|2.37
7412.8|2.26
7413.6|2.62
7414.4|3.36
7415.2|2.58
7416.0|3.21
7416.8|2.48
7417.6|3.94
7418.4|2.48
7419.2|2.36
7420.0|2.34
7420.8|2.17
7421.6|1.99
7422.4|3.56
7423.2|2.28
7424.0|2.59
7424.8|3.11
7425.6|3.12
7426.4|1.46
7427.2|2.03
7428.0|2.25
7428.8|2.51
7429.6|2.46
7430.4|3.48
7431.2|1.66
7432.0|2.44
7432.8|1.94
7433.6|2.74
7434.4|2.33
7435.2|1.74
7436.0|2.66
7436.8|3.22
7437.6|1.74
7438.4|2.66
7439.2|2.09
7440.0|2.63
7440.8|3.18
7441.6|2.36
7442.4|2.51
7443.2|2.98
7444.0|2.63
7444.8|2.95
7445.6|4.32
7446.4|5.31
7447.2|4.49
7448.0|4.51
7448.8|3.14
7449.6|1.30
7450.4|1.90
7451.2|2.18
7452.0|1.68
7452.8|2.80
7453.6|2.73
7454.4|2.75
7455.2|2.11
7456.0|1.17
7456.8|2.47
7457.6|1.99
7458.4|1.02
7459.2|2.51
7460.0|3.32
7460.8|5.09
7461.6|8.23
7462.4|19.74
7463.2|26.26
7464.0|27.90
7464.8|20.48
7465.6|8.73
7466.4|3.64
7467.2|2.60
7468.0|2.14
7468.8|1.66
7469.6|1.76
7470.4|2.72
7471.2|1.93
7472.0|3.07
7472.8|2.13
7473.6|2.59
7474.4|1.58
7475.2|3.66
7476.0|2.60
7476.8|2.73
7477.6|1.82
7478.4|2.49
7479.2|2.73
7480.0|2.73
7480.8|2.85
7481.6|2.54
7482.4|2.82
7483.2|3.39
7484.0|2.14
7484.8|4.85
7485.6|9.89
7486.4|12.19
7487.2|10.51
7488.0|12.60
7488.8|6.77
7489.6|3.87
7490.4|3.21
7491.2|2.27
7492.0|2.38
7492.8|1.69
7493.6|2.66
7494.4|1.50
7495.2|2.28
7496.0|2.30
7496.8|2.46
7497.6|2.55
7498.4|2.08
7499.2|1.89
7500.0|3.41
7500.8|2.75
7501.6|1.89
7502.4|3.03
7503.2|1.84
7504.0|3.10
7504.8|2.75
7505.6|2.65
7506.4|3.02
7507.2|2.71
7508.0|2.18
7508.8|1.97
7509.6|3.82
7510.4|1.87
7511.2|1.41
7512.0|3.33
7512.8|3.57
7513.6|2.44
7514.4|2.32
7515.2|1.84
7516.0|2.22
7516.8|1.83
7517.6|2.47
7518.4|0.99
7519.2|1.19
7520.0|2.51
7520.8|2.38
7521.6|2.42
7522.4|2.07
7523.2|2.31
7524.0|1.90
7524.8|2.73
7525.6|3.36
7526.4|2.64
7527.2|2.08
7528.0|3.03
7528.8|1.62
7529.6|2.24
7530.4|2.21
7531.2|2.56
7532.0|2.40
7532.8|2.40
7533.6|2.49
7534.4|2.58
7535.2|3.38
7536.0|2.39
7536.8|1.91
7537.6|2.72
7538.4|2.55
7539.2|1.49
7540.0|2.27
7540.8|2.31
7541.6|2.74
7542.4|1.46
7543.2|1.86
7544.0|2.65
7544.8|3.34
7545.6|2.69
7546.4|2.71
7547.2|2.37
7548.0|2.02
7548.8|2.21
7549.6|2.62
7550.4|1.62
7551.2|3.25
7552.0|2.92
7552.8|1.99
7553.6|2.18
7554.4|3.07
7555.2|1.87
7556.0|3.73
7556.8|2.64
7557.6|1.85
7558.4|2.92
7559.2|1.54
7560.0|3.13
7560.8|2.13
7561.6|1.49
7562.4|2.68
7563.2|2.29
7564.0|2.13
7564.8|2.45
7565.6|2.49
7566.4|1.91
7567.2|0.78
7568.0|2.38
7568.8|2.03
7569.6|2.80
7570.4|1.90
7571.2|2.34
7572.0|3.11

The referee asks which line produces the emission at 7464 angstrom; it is H-alpha 6563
